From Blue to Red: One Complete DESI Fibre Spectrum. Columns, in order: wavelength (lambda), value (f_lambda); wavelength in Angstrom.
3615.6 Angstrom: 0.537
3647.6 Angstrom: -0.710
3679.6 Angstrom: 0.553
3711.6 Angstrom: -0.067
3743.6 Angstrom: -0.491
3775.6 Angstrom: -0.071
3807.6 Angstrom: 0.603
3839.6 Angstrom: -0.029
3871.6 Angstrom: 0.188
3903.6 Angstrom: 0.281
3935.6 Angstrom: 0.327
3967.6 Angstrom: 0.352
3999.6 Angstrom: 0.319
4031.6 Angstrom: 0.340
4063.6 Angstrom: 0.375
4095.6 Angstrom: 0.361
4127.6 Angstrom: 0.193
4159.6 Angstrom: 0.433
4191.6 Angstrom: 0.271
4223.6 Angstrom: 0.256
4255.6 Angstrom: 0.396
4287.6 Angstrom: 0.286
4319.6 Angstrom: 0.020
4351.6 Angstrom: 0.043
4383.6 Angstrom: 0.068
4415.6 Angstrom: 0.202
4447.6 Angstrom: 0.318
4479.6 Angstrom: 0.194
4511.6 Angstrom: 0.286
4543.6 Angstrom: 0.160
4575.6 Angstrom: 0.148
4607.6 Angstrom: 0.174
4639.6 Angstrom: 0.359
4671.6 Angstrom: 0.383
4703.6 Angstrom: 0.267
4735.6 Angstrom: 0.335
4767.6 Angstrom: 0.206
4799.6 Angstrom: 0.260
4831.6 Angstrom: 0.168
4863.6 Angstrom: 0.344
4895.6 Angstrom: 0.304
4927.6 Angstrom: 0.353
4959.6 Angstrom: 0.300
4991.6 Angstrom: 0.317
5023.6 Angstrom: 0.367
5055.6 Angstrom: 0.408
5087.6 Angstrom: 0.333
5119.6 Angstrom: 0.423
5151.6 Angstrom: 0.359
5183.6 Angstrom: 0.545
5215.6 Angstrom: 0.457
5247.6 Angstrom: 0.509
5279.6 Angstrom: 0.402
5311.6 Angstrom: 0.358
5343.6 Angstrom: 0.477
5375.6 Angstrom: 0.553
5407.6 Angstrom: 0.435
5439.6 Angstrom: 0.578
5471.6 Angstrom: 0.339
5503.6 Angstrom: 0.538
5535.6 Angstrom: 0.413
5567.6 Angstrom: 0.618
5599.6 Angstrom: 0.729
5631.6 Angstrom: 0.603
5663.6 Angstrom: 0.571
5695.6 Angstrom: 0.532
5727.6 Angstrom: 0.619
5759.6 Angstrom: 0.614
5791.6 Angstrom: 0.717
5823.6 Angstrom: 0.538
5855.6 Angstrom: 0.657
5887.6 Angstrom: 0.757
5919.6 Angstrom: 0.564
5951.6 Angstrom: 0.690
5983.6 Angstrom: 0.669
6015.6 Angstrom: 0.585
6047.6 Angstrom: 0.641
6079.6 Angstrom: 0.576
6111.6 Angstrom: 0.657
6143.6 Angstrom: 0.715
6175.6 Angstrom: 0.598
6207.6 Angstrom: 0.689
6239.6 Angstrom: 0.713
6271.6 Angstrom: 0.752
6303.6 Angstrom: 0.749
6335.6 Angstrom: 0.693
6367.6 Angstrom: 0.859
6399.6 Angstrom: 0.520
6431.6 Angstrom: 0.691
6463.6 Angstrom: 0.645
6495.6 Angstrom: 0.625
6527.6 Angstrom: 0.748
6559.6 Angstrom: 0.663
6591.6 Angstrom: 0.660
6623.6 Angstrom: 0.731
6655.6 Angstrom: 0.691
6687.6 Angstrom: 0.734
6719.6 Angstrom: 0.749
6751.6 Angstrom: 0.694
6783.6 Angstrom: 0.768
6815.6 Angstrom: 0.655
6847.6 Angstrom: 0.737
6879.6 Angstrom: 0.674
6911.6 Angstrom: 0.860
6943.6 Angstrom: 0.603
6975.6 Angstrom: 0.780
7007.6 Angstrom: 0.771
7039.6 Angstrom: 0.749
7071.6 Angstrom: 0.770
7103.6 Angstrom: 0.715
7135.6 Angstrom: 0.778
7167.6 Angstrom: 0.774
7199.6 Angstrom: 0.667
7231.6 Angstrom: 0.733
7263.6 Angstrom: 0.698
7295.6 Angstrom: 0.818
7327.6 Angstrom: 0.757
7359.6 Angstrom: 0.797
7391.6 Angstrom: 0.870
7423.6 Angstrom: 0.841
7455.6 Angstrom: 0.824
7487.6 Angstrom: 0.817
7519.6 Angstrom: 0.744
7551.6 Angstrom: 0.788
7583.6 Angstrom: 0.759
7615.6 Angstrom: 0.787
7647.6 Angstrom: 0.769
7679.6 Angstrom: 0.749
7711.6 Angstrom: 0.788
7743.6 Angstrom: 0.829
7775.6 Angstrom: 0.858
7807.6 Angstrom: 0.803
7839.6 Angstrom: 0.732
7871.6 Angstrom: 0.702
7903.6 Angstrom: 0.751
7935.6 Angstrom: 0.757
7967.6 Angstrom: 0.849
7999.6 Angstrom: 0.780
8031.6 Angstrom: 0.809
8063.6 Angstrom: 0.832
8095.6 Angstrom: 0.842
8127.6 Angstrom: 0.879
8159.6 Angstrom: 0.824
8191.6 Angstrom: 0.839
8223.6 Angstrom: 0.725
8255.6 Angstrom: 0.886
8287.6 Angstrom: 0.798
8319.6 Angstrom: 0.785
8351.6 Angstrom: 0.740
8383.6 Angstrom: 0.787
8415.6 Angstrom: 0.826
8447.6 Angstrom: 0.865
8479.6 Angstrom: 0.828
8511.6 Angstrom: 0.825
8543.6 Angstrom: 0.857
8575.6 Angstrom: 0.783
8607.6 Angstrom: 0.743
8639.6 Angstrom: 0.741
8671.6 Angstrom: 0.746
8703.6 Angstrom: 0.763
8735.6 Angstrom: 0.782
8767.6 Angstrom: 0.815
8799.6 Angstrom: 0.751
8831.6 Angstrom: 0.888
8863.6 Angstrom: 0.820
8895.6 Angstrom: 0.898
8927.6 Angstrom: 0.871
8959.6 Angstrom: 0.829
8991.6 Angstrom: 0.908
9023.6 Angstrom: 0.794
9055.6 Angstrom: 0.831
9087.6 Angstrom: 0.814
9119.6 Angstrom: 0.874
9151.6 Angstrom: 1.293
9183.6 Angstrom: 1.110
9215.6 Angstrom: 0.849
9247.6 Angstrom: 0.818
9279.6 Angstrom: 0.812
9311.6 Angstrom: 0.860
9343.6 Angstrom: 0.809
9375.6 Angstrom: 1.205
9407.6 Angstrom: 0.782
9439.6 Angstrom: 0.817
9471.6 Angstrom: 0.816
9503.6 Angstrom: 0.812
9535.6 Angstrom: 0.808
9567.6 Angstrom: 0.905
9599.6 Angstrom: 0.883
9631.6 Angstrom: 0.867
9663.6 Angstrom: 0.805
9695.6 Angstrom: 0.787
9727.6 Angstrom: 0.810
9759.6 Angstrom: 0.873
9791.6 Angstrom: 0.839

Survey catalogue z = 0.39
